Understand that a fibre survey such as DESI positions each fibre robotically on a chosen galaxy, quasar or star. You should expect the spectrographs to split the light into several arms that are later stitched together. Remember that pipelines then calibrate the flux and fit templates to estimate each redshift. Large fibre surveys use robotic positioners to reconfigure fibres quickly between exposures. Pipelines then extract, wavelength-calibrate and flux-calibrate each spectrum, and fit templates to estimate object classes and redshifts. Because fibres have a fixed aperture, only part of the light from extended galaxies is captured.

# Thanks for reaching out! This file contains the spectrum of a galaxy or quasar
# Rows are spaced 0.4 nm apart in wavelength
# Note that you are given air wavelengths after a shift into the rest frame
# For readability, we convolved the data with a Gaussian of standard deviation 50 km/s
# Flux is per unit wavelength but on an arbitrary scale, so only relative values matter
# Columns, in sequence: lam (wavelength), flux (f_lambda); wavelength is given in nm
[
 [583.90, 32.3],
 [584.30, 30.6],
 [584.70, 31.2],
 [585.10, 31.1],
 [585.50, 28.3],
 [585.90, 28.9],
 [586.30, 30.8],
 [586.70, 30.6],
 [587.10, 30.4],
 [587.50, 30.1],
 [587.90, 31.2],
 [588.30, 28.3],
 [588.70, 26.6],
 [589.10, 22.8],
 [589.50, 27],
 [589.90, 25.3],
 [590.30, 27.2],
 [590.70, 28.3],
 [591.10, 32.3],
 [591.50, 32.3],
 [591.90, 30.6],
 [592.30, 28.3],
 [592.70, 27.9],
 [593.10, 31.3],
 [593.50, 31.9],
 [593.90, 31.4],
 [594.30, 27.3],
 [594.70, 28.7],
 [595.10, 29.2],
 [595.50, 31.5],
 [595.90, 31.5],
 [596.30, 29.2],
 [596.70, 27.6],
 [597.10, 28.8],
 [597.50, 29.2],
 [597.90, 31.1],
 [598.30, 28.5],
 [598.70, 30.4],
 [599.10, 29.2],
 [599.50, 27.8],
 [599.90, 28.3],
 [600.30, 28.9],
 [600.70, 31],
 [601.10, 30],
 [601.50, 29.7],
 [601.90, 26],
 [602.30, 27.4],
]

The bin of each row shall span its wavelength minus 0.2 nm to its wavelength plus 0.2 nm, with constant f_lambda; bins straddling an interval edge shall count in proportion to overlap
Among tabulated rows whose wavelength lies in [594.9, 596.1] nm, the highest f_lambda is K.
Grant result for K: 31.5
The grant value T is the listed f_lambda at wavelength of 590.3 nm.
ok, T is 27.2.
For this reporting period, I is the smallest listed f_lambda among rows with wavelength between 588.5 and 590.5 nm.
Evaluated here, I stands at 22.8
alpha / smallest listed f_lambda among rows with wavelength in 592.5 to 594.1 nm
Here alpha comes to 27.9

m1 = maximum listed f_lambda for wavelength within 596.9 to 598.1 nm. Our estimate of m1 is 31.1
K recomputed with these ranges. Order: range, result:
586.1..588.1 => 31.2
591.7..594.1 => 31.9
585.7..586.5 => 30.8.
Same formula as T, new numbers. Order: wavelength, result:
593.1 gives 31.3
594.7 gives 28.7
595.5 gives 31.5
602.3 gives 27.4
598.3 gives 28.5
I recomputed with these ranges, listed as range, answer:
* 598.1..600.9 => 27.8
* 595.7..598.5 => 27.6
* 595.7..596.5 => 29.2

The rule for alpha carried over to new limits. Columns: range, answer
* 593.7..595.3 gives 27.3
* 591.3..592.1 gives 30.6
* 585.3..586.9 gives 28.3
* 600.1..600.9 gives 28.9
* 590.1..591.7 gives 27.2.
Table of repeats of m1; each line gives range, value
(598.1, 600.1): 30.4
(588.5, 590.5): 27.2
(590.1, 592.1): 32.3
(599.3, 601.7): 31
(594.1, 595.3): 29.2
